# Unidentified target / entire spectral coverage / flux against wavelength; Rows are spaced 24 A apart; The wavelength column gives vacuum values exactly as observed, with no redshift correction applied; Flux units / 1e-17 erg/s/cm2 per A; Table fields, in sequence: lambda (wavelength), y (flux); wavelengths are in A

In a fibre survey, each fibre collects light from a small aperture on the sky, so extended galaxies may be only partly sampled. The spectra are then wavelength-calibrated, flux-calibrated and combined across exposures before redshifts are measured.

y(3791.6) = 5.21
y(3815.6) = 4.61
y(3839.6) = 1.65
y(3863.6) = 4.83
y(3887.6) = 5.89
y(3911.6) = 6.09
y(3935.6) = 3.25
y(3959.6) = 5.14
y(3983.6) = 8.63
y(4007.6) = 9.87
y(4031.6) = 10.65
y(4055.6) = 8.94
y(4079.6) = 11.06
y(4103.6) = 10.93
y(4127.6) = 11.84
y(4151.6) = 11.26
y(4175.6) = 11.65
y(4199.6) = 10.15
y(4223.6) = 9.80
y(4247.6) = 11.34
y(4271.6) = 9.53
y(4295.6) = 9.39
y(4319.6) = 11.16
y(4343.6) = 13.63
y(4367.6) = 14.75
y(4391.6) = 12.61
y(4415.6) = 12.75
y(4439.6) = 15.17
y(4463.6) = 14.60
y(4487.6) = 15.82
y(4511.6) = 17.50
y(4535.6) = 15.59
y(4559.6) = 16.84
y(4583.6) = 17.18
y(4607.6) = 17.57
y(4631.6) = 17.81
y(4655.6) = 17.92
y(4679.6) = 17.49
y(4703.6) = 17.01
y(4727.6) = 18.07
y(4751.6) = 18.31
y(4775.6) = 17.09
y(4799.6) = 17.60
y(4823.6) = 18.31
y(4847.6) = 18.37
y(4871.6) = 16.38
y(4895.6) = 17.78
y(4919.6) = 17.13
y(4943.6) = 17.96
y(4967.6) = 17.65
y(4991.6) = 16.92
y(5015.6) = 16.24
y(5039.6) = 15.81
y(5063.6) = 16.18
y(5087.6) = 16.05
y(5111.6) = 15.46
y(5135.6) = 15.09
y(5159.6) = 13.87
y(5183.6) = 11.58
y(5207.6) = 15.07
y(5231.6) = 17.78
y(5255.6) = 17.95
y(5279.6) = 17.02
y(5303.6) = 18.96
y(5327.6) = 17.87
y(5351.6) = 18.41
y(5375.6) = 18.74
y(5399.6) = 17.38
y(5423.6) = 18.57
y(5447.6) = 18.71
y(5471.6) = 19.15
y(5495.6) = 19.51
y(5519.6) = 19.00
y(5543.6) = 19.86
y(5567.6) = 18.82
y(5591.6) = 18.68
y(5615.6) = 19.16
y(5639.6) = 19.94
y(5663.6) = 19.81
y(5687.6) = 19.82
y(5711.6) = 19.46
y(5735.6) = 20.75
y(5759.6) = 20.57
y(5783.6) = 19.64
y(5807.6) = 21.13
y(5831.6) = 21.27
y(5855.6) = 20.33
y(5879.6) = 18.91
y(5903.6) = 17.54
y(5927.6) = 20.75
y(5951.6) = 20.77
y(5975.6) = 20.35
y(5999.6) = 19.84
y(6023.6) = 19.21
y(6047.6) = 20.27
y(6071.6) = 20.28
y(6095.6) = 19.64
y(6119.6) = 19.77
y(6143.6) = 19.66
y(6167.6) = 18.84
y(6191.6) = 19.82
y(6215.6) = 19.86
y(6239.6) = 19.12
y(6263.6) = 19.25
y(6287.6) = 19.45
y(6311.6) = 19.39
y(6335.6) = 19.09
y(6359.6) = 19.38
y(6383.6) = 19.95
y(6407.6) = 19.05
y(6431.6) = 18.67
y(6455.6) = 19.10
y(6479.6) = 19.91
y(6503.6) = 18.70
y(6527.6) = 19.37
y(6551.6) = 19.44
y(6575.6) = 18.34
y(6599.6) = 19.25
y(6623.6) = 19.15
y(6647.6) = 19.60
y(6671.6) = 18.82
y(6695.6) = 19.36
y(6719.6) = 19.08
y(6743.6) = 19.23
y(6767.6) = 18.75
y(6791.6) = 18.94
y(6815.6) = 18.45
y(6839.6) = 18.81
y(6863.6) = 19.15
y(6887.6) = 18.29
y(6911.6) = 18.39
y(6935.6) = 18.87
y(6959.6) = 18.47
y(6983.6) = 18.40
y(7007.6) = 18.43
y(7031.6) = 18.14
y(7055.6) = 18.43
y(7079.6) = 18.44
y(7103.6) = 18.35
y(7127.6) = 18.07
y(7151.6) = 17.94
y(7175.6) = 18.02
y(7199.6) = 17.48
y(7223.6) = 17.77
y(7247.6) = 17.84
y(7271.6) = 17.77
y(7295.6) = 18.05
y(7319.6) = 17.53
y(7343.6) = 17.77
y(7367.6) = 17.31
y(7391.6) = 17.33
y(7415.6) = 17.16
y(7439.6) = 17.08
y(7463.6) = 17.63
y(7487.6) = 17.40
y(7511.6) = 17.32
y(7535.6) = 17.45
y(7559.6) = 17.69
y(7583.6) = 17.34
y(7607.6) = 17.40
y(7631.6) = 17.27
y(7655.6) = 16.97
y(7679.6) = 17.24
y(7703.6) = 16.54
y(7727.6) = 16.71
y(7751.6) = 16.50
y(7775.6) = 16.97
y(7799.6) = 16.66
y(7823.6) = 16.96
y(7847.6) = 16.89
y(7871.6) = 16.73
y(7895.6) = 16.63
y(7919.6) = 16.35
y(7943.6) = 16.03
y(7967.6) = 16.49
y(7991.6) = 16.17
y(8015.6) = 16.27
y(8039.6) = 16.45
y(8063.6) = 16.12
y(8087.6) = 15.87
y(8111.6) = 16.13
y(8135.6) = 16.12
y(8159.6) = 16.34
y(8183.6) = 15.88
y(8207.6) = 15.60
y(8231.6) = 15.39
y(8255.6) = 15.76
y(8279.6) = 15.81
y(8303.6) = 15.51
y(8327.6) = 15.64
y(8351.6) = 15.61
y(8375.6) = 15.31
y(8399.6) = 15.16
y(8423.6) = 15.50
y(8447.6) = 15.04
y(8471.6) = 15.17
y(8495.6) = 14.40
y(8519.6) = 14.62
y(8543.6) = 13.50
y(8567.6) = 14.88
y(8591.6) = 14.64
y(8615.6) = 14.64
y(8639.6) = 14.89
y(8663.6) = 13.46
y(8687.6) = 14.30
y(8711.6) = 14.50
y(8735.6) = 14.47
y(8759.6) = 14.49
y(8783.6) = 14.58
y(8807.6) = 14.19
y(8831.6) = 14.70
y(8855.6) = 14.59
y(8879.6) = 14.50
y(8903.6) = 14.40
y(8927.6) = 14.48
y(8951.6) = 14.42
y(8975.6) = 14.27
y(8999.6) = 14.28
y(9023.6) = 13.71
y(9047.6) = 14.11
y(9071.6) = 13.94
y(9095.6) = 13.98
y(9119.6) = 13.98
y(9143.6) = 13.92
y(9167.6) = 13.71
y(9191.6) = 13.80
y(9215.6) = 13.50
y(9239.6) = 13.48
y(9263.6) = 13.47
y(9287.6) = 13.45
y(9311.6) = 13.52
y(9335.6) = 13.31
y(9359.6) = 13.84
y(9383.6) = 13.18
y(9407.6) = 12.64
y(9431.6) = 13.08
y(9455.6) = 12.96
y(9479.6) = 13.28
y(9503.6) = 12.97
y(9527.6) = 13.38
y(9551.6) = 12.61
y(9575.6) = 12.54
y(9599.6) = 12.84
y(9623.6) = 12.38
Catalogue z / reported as 0.000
